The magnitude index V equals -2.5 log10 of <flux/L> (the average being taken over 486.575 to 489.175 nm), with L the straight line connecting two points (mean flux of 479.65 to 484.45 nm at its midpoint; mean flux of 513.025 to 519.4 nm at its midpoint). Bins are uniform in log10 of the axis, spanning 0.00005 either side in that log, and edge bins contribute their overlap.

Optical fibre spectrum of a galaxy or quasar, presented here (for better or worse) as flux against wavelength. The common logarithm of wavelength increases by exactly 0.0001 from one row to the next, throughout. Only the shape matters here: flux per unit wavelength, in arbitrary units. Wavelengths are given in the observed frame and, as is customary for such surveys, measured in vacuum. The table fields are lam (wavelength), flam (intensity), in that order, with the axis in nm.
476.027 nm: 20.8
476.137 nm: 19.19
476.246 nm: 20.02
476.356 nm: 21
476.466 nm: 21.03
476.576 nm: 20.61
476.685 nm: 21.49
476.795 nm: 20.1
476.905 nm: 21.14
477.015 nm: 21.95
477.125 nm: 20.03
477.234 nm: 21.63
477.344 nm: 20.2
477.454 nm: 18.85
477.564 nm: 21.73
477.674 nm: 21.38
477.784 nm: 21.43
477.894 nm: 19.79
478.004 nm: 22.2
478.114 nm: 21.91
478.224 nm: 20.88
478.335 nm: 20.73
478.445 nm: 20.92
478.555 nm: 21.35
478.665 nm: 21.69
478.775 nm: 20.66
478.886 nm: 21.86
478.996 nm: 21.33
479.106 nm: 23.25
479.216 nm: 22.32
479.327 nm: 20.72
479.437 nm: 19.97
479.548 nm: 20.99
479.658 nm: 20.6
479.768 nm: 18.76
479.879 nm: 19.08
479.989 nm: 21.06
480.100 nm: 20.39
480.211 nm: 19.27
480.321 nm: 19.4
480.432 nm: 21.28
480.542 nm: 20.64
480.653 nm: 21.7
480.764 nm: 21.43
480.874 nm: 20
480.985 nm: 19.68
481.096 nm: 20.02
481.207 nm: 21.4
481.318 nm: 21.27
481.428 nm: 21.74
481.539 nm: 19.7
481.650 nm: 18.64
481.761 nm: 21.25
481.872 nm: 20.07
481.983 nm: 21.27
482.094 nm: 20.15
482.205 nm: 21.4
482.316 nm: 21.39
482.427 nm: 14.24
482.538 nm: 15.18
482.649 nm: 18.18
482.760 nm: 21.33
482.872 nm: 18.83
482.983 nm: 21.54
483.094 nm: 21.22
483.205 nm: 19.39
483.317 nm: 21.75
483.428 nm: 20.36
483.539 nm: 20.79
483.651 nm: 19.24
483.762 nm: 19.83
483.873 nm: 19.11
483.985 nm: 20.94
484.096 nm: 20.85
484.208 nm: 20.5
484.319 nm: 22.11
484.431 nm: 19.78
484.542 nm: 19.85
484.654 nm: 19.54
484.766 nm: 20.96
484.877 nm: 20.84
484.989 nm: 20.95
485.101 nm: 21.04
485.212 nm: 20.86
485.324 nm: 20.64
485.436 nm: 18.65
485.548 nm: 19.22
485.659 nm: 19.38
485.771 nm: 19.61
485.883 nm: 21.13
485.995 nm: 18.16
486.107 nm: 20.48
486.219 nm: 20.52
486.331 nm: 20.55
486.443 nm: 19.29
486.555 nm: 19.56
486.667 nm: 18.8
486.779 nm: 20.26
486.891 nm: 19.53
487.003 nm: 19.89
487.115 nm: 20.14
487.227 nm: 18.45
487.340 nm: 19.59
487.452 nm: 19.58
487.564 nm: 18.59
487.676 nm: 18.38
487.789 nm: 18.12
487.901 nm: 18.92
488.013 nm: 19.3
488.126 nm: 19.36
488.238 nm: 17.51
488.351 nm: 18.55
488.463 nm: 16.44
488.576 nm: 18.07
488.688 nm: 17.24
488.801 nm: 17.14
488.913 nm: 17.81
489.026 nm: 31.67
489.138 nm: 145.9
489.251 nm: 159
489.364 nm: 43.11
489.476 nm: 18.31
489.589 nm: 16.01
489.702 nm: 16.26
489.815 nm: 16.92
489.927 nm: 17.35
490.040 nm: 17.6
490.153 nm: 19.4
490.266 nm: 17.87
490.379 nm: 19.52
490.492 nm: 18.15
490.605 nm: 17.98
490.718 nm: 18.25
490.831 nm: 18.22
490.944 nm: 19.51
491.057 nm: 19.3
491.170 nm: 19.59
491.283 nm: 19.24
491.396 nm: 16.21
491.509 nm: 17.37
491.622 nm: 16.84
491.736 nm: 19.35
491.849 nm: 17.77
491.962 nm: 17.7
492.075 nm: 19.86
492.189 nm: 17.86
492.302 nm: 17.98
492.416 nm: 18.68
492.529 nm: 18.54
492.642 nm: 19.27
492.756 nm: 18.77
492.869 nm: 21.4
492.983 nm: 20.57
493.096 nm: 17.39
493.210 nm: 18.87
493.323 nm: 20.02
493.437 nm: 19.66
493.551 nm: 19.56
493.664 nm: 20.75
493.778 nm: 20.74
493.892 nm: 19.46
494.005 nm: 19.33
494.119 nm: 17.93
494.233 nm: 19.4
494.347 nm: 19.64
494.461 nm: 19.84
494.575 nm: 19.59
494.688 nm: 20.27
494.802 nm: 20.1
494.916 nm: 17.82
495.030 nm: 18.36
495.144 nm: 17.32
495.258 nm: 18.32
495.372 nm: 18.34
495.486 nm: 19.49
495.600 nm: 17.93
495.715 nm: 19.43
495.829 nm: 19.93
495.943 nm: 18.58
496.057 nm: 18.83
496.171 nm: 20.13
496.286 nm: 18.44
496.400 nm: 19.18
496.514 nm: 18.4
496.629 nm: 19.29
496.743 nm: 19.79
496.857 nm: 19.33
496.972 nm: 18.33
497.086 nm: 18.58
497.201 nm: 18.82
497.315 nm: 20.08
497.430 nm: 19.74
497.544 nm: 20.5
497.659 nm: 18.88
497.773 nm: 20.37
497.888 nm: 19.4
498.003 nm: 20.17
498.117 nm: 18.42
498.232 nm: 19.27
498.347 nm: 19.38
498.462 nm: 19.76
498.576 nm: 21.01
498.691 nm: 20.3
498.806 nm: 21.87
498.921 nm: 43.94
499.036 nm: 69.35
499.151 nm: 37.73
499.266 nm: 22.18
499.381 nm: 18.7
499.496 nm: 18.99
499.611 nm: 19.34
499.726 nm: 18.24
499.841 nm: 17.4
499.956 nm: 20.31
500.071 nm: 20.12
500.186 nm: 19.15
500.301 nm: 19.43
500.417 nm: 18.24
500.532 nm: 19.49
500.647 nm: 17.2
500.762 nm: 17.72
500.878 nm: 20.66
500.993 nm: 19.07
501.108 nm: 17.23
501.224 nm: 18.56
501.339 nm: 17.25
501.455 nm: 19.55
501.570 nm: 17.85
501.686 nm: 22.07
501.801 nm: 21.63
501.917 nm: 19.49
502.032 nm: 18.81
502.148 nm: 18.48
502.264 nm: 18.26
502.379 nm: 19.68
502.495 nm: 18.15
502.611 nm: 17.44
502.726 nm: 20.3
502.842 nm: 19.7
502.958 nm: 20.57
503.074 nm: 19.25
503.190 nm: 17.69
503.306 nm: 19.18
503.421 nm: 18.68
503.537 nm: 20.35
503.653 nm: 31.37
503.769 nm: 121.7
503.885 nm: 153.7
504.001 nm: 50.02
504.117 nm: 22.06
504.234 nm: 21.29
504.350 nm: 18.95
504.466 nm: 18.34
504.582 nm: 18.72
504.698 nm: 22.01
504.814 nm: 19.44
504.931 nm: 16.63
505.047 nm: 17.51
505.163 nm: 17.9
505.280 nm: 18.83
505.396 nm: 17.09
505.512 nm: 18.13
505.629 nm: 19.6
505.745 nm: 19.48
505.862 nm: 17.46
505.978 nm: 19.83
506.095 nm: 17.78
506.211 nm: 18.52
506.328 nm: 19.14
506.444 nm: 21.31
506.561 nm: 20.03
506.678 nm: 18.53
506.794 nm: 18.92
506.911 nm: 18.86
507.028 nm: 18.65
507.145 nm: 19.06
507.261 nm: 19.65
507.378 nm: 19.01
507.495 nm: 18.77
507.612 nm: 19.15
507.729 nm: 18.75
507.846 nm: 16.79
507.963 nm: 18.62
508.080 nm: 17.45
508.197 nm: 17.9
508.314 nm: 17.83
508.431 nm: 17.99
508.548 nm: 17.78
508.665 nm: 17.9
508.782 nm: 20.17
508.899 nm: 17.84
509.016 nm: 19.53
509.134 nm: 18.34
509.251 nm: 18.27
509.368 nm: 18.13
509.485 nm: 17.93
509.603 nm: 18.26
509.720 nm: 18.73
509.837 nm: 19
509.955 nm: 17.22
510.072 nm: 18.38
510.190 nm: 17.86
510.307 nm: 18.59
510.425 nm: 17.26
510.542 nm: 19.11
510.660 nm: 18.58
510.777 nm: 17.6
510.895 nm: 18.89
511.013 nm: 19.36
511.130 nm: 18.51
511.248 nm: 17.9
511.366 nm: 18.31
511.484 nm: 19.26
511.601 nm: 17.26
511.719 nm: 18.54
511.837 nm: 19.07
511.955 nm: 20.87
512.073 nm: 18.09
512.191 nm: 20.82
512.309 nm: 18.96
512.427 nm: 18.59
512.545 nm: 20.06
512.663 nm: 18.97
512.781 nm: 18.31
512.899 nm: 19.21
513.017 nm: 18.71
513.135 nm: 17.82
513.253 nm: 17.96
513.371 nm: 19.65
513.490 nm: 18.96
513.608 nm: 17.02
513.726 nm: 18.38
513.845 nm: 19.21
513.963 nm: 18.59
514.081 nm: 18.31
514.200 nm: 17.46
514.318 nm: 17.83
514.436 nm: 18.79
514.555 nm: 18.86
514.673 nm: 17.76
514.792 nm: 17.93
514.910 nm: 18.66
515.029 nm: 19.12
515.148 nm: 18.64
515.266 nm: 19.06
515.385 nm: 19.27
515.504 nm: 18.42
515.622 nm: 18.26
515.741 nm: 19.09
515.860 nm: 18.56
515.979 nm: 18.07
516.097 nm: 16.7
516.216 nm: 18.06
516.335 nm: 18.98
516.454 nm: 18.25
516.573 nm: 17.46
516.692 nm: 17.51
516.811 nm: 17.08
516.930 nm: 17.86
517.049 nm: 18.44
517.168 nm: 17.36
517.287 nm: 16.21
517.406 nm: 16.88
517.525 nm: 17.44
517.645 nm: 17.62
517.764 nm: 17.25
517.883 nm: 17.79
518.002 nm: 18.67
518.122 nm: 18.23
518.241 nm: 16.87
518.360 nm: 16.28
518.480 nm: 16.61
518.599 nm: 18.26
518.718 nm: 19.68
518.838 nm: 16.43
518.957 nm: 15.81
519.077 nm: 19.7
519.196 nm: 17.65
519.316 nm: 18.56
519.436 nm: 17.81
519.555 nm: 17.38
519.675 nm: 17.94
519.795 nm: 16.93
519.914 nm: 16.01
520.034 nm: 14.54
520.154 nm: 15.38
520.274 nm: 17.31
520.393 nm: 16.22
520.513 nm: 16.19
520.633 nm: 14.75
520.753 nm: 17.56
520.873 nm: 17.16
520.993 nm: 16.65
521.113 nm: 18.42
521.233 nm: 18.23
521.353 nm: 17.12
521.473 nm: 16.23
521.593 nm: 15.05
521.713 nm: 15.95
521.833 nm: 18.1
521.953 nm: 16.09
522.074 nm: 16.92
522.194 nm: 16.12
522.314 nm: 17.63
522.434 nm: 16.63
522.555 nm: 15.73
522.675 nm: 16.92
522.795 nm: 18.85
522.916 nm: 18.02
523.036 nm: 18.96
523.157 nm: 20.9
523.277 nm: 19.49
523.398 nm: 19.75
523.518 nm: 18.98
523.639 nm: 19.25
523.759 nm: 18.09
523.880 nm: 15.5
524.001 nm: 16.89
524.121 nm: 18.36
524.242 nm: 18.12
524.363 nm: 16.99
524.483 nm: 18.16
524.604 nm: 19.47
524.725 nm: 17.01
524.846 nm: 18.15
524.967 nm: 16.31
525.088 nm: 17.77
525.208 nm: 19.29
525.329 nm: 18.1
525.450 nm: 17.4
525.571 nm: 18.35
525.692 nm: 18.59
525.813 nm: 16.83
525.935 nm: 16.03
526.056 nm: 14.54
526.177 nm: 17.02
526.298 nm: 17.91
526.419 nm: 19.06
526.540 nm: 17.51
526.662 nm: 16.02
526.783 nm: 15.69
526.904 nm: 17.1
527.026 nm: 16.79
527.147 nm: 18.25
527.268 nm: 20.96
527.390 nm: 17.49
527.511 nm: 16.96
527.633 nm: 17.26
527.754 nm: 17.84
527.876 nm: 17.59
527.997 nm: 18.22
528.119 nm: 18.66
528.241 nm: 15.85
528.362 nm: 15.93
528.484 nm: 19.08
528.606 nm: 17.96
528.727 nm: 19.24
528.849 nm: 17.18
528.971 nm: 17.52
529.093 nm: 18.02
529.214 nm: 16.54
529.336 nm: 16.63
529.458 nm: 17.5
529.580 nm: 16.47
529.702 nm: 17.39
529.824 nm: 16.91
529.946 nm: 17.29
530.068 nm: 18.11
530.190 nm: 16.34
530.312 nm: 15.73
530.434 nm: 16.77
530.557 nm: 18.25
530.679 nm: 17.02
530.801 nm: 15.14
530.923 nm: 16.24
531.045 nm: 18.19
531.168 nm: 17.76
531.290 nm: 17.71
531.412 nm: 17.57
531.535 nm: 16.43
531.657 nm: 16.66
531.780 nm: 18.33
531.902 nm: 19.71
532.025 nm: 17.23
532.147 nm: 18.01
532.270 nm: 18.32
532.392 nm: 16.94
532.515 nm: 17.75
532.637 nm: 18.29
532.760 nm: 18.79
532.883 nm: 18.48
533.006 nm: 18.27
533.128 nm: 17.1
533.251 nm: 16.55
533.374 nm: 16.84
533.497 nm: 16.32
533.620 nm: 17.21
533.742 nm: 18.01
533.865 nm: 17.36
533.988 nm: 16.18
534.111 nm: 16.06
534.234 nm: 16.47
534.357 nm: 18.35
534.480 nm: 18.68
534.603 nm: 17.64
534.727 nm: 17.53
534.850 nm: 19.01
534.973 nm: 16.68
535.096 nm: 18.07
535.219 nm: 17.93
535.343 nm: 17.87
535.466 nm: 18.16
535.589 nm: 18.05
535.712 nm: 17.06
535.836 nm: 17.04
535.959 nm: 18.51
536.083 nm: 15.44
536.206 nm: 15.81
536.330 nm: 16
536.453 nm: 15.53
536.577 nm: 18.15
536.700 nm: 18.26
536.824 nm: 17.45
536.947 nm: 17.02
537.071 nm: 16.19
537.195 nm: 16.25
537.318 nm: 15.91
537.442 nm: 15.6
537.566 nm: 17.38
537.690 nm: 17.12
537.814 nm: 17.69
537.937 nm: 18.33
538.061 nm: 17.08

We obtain -0.20 mag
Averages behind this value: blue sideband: 20.2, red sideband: 18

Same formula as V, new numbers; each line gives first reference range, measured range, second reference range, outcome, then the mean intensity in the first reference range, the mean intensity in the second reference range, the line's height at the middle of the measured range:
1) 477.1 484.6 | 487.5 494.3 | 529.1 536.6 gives -0.185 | 20.5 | 17.3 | 19.9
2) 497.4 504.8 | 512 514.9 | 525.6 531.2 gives 0.164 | 25.2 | 17.3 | 21.6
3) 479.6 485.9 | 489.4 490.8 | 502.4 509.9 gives 0.162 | 20.2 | 23.2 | 21.1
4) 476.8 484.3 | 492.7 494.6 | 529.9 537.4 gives 0.008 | 20.5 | 17.3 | 19.7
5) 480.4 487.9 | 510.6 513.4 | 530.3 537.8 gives -0.018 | 20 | 17.3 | 18.5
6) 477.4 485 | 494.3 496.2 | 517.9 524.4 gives 0.019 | 20.5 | 17.4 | 19.4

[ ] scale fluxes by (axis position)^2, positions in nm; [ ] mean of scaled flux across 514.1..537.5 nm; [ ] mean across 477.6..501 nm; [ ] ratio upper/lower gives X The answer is 0.9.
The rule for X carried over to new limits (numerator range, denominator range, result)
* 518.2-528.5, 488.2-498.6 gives 0.89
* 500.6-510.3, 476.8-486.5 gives 1.19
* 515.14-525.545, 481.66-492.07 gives 0.89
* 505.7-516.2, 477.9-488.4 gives 1.03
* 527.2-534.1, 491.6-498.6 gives 1.05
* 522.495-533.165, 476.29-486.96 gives 1.04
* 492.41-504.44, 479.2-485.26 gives 1.21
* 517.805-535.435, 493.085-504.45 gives 0.84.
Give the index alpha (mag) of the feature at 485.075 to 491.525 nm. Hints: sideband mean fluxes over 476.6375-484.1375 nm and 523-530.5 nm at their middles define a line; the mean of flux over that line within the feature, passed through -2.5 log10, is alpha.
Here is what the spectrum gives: -0.20 mag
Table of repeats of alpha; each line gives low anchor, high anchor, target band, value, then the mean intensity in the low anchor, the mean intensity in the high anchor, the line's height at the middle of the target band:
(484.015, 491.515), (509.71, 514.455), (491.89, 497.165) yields 0.16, 23.6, 18.6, 22.2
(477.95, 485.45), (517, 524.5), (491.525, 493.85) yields 0.03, 20.5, 17.4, 19.6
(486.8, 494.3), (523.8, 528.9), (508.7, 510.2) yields 0.10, 23.2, 17.6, 20.2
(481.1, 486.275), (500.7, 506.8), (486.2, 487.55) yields 0.06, 20.1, 24.4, 20.8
